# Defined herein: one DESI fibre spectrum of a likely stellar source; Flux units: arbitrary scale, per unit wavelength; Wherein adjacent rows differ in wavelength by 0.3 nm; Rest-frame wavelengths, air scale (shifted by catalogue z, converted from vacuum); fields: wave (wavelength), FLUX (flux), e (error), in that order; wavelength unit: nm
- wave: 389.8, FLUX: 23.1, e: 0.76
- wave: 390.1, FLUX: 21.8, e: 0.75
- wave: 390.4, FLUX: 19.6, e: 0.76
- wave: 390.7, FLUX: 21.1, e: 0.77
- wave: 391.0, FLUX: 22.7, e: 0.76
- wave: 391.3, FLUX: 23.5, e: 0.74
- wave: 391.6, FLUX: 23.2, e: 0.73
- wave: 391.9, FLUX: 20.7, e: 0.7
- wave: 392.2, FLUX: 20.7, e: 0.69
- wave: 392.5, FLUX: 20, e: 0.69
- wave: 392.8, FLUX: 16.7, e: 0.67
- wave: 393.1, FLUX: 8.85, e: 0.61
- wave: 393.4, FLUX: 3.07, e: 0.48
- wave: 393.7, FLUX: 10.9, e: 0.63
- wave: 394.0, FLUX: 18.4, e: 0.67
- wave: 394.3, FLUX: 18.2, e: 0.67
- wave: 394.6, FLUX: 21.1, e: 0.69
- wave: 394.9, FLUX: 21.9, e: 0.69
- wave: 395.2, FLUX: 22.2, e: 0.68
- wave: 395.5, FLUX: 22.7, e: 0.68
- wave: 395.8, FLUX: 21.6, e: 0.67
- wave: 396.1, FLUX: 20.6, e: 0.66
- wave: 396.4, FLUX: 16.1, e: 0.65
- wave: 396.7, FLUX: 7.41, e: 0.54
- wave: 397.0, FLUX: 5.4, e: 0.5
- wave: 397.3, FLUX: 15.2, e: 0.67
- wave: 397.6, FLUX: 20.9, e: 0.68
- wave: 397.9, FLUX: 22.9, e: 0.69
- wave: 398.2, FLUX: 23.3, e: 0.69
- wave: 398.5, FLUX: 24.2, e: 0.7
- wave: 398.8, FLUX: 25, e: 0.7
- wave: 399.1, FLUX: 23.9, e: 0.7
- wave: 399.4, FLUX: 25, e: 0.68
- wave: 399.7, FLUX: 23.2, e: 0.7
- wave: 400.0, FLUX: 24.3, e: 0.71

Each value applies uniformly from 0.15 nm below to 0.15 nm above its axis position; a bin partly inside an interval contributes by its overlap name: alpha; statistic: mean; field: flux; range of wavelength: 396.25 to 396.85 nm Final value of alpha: 11.8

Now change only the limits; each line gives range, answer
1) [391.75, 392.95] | 19.5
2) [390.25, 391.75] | 22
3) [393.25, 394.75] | 14.3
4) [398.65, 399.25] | 24.5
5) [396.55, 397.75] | 12.2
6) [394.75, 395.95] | 22.1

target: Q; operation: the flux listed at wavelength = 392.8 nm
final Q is 16.7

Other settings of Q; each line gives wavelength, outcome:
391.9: 20.7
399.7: 23.2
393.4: 3.07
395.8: 21.6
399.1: 23.9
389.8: 23.1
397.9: 22.9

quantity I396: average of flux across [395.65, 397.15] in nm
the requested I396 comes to 14.2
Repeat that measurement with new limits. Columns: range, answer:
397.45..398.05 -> 21.9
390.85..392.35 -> 22.2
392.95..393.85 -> 7.61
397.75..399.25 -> 23.9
